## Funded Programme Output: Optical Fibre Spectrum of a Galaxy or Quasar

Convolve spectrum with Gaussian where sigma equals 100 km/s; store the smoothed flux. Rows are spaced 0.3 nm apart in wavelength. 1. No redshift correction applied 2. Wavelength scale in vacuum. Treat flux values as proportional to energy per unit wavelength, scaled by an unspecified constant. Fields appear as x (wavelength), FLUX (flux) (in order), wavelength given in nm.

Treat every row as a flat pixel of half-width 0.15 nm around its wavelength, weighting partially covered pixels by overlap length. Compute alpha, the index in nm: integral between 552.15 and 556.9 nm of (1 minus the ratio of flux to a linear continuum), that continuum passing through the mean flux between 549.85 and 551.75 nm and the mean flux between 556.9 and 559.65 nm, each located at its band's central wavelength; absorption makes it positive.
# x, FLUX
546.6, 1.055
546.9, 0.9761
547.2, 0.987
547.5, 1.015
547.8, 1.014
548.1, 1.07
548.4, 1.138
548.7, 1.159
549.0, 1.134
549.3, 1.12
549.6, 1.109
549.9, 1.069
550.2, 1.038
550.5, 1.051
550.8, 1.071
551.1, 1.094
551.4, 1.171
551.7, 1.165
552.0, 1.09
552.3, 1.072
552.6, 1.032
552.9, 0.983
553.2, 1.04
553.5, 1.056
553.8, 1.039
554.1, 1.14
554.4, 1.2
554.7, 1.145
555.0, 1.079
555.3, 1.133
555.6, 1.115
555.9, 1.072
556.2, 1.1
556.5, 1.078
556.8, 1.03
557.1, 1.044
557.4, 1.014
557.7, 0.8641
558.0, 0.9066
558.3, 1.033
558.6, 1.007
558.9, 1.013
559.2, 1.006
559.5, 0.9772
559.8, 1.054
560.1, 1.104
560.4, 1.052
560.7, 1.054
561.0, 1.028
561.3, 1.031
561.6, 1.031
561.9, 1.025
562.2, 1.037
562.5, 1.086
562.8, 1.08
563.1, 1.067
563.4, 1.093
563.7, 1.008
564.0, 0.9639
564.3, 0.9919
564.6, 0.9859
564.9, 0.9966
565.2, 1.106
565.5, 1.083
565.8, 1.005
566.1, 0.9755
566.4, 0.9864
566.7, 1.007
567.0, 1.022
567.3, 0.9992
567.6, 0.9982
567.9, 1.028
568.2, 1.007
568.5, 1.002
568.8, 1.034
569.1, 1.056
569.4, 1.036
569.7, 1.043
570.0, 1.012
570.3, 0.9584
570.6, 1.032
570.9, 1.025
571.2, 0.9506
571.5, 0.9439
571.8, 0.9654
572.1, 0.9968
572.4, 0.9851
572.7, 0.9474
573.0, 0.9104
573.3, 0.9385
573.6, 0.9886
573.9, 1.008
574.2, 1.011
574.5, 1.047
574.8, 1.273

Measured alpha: -0.20 nm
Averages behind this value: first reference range 1.09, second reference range 0.986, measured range 1.08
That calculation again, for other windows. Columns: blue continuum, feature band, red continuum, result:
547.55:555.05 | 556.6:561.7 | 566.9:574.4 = 0.18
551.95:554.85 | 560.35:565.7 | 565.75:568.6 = -0.07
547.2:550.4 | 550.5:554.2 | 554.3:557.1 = 0.05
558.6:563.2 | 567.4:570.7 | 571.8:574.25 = -0.08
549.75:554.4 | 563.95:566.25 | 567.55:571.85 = 0.02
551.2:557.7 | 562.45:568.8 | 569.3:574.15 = -0.03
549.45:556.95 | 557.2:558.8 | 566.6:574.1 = 0.14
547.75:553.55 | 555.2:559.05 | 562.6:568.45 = 0.10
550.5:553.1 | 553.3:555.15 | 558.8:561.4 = -0.07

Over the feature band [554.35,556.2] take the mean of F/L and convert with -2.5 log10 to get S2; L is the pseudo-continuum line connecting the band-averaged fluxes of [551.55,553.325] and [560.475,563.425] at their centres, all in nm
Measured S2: -0.06 mag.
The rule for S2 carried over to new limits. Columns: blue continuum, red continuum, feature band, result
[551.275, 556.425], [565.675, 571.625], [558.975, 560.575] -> 0.02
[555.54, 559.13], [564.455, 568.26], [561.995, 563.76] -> -0.05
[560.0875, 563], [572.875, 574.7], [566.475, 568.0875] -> 0.01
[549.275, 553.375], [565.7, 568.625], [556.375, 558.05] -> 0.06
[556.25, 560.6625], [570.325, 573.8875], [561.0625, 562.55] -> -0.03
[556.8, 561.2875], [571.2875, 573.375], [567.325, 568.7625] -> -0.04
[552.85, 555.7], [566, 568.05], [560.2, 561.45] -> 0.00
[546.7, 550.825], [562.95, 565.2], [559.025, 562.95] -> -0.01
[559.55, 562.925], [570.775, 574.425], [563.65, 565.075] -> 0.04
